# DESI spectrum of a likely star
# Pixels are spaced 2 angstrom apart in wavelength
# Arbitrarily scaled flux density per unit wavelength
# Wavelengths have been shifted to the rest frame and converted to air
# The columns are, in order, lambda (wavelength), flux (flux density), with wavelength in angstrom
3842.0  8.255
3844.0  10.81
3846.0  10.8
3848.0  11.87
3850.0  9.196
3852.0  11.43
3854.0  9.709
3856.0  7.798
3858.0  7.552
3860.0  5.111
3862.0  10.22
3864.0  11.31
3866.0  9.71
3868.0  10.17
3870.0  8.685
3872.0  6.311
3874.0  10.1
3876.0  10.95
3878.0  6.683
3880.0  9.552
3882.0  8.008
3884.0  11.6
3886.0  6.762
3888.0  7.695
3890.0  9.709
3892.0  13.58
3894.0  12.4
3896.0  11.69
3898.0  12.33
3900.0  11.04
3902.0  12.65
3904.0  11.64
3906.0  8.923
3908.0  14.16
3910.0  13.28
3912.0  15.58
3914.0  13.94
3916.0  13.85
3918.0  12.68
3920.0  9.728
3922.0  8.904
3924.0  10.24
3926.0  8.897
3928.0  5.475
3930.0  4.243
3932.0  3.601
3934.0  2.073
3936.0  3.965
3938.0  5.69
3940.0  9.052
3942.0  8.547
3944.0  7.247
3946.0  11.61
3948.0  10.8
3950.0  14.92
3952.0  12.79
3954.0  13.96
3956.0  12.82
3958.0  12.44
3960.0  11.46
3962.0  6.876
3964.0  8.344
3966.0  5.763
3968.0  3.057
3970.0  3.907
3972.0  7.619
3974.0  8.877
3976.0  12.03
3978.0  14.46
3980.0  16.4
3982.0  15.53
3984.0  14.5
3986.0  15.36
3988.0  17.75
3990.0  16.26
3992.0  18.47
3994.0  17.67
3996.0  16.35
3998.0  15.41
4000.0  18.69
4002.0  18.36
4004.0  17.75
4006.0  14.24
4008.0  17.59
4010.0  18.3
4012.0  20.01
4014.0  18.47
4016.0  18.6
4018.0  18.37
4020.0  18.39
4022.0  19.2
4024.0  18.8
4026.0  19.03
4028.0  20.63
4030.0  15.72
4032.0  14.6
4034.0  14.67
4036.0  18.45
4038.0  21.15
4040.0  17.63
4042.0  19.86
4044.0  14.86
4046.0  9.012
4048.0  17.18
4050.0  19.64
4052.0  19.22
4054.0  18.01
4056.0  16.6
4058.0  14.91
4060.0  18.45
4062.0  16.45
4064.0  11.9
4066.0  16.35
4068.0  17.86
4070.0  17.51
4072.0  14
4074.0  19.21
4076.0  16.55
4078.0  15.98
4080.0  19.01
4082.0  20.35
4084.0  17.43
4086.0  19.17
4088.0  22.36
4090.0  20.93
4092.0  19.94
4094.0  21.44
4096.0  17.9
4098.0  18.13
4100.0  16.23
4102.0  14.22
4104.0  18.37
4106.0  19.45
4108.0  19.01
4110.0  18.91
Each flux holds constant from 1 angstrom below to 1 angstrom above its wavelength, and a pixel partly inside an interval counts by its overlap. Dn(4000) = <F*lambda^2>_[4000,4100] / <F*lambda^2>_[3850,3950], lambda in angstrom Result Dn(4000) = 2.00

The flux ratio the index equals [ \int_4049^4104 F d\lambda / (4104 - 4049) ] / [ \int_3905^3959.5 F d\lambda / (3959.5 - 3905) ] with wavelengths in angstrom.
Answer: 1.78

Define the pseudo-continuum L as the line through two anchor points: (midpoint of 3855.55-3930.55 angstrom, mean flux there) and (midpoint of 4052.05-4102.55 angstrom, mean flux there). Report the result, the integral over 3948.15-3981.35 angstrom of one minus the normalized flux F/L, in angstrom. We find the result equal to 6.7 angstrom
